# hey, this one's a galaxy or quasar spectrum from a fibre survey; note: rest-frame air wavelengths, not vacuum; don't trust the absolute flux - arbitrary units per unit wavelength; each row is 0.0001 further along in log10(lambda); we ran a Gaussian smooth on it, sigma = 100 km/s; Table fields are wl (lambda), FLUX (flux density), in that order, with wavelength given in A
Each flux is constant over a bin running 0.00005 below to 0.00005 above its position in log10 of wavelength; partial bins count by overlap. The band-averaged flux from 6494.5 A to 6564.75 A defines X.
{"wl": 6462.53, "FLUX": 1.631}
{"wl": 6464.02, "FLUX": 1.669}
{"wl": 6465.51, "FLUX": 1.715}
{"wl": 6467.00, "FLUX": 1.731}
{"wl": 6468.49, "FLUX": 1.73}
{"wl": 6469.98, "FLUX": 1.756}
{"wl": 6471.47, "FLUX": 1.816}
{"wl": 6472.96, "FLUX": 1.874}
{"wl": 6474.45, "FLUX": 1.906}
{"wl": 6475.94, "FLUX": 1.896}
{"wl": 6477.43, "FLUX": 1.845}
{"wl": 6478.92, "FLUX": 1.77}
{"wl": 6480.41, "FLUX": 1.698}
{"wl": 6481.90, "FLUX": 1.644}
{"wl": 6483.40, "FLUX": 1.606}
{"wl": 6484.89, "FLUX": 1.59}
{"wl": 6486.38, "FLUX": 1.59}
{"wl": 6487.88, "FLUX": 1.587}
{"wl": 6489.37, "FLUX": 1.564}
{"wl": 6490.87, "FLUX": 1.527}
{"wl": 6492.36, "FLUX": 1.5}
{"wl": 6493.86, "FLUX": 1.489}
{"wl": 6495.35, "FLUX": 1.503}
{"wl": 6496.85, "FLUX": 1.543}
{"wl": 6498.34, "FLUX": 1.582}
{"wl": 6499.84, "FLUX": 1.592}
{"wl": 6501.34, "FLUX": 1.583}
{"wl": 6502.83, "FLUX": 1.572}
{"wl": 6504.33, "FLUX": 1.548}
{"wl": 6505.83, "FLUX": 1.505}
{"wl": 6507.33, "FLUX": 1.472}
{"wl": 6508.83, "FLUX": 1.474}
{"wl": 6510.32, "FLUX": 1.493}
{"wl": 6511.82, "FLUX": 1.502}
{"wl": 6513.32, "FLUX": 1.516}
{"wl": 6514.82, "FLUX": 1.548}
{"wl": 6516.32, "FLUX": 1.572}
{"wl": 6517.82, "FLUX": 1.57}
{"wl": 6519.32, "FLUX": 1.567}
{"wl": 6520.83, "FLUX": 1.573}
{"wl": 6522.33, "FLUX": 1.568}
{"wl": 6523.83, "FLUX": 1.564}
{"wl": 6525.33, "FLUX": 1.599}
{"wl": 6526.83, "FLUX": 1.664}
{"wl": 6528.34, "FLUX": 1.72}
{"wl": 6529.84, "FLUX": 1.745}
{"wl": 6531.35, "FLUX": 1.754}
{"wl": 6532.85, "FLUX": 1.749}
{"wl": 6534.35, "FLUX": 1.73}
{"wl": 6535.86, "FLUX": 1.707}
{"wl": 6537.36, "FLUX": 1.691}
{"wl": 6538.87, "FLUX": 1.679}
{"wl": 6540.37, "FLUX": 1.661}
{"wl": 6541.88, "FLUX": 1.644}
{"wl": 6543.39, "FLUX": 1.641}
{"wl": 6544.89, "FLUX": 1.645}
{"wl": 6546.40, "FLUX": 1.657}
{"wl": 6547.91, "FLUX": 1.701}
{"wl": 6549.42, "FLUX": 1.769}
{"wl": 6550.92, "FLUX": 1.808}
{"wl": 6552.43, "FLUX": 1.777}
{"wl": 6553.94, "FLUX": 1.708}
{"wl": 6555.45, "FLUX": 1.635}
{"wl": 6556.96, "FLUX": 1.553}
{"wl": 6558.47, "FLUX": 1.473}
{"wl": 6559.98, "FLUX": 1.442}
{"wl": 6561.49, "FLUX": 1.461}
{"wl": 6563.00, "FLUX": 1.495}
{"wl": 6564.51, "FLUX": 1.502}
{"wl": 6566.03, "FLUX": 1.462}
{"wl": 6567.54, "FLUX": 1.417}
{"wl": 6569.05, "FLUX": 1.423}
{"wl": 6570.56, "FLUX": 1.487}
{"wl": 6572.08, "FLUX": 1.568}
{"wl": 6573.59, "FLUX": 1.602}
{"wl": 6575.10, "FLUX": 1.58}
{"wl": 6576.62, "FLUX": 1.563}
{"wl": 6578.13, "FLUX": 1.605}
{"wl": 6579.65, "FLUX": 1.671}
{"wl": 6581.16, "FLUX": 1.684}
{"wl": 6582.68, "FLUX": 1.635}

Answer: 1.61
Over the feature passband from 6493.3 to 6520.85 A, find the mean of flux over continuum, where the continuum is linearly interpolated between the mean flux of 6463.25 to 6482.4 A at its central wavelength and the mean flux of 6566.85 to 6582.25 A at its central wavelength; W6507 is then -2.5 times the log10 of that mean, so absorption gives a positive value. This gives 0.11 mag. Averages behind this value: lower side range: 1.77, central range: 1.54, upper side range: 1.56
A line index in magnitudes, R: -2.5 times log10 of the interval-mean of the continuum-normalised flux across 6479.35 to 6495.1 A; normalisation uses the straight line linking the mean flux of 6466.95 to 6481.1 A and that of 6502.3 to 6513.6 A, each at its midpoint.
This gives 0.073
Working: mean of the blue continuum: 1.81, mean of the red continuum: 1.51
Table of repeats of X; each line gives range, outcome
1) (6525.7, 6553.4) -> 1.71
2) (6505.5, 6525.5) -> 1.54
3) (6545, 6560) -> 1.66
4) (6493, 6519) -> 1.53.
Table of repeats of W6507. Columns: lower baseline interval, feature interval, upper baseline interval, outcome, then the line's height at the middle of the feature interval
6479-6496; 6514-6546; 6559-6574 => -0.08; 1.53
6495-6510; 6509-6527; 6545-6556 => 0.03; 1.6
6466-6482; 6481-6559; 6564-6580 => 0.04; 1.67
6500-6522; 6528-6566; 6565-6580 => -0.08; 1.53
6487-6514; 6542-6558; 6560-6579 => -0.11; 1.52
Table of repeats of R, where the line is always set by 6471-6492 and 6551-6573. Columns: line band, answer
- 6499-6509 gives 0.08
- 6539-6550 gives -0.07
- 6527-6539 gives -0.08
